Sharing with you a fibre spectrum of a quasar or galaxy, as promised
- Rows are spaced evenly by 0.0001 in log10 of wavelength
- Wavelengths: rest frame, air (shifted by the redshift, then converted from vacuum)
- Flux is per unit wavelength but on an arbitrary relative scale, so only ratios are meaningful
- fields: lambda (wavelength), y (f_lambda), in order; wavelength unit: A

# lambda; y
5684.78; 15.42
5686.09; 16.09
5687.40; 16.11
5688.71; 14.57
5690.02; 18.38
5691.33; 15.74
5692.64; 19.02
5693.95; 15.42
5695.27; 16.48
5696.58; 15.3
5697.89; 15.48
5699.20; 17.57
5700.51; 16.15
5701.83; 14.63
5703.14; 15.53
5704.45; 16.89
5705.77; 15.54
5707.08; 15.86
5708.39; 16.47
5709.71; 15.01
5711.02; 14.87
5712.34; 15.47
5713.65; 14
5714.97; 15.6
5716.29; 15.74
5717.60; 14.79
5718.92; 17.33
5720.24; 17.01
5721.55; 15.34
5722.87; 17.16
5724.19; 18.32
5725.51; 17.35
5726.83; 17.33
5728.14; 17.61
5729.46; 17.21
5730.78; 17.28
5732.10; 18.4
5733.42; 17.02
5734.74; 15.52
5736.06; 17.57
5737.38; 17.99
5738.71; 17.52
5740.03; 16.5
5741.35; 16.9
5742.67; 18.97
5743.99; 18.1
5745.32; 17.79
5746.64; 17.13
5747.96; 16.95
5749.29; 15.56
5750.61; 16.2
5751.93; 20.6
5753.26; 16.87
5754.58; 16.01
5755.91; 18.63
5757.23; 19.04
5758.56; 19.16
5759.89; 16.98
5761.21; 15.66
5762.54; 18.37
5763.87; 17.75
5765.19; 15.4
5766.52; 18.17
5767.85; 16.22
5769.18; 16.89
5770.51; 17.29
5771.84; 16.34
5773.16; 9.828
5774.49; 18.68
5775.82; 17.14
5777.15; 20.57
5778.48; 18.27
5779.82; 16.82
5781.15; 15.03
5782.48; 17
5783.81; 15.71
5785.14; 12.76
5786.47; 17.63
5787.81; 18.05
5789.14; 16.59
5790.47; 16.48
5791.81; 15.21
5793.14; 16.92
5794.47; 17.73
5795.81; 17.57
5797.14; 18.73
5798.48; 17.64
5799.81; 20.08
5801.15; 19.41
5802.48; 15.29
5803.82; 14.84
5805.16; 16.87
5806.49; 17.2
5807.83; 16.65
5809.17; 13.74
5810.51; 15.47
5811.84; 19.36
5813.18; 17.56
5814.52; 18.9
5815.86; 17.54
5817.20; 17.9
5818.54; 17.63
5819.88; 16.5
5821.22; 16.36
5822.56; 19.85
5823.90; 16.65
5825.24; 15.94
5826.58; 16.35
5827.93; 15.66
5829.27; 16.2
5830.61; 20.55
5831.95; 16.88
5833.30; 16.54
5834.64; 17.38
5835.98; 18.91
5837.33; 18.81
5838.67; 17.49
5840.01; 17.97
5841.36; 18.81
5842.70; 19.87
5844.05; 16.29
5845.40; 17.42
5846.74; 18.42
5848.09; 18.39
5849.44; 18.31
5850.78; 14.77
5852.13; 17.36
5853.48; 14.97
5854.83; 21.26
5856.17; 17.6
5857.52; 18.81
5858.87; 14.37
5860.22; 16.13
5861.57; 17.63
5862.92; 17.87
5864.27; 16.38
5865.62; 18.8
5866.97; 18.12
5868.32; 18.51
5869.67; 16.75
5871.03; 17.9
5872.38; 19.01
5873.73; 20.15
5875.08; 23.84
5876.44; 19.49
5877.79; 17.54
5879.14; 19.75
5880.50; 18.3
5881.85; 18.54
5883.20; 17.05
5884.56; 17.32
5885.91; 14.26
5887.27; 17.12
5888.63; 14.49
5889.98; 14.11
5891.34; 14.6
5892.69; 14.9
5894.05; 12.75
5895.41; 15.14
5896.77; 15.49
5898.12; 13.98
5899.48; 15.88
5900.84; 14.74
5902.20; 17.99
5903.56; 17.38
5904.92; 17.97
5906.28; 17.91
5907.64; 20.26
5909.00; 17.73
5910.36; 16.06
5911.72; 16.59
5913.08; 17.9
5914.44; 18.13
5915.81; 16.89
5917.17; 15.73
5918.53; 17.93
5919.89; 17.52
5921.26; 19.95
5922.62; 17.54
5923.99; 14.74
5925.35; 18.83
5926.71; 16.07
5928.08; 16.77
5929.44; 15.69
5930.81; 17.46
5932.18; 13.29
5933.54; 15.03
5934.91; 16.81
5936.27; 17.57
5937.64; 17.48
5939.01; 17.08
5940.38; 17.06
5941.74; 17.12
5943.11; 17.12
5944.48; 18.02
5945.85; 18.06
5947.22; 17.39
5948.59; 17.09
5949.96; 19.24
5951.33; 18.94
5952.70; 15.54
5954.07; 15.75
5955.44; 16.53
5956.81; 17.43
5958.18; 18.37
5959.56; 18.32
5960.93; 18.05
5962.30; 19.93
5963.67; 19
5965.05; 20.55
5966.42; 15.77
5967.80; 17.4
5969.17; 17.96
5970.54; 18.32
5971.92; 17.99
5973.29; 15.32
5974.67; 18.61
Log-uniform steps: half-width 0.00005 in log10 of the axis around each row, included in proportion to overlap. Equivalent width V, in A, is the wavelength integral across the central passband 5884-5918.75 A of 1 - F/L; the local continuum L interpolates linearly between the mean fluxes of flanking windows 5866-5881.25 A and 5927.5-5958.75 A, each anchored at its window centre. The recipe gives 3.7 A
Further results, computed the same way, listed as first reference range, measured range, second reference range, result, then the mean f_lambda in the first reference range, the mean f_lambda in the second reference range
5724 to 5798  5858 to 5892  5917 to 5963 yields -0.7 A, 17.1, 17.2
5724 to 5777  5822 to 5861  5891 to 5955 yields -1.2 A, 17.2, 16.8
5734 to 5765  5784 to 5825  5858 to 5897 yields 0.5 A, 17.4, 17.1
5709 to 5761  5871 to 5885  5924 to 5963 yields -1.6 A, 17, 17.2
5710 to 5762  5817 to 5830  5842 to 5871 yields 0.4 A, 17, 17.5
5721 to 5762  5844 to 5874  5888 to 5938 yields -1.5 A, 17.4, 16.5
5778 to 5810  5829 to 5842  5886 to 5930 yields -1.1 A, 16.7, 16.5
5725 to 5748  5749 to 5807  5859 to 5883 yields 2.2 A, 17.4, 18.4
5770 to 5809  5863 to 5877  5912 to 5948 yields -1.6 A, 16.8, 17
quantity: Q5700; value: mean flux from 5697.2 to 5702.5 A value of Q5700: 16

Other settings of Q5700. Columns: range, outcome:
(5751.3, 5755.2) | 17.8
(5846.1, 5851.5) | 17.5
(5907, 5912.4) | 17.7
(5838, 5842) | 18.1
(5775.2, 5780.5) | 18.2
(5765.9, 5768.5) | 17.2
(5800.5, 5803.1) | 17.4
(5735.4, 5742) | 17.3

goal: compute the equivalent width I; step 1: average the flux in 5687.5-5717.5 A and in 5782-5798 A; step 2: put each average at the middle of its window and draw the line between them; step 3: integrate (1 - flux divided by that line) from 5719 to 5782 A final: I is -3.36 A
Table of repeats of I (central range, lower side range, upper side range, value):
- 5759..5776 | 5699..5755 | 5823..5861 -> 0.42 A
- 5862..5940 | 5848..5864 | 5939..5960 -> 1.16 A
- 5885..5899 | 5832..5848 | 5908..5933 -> 2.08 A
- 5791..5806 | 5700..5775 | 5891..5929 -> -0.50 A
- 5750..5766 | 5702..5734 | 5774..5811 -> -0.87 A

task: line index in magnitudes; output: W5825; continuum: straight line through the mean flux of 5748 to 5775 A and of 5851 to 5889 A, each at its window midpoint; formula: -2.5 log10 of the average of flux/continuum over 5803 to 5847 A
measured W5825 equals 0.01 mag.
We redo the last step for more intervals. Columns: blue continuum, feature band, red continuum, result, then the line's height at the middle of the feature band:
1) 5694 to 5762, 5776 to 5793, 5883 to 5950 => 0.00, 16.7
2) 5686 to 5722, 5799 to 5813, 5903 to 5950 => -0.03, 16.5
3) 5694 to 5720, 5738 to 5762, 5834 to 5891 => -0.08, 16.3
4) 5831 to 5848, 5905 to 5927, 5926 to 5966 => 0.00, 17.5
